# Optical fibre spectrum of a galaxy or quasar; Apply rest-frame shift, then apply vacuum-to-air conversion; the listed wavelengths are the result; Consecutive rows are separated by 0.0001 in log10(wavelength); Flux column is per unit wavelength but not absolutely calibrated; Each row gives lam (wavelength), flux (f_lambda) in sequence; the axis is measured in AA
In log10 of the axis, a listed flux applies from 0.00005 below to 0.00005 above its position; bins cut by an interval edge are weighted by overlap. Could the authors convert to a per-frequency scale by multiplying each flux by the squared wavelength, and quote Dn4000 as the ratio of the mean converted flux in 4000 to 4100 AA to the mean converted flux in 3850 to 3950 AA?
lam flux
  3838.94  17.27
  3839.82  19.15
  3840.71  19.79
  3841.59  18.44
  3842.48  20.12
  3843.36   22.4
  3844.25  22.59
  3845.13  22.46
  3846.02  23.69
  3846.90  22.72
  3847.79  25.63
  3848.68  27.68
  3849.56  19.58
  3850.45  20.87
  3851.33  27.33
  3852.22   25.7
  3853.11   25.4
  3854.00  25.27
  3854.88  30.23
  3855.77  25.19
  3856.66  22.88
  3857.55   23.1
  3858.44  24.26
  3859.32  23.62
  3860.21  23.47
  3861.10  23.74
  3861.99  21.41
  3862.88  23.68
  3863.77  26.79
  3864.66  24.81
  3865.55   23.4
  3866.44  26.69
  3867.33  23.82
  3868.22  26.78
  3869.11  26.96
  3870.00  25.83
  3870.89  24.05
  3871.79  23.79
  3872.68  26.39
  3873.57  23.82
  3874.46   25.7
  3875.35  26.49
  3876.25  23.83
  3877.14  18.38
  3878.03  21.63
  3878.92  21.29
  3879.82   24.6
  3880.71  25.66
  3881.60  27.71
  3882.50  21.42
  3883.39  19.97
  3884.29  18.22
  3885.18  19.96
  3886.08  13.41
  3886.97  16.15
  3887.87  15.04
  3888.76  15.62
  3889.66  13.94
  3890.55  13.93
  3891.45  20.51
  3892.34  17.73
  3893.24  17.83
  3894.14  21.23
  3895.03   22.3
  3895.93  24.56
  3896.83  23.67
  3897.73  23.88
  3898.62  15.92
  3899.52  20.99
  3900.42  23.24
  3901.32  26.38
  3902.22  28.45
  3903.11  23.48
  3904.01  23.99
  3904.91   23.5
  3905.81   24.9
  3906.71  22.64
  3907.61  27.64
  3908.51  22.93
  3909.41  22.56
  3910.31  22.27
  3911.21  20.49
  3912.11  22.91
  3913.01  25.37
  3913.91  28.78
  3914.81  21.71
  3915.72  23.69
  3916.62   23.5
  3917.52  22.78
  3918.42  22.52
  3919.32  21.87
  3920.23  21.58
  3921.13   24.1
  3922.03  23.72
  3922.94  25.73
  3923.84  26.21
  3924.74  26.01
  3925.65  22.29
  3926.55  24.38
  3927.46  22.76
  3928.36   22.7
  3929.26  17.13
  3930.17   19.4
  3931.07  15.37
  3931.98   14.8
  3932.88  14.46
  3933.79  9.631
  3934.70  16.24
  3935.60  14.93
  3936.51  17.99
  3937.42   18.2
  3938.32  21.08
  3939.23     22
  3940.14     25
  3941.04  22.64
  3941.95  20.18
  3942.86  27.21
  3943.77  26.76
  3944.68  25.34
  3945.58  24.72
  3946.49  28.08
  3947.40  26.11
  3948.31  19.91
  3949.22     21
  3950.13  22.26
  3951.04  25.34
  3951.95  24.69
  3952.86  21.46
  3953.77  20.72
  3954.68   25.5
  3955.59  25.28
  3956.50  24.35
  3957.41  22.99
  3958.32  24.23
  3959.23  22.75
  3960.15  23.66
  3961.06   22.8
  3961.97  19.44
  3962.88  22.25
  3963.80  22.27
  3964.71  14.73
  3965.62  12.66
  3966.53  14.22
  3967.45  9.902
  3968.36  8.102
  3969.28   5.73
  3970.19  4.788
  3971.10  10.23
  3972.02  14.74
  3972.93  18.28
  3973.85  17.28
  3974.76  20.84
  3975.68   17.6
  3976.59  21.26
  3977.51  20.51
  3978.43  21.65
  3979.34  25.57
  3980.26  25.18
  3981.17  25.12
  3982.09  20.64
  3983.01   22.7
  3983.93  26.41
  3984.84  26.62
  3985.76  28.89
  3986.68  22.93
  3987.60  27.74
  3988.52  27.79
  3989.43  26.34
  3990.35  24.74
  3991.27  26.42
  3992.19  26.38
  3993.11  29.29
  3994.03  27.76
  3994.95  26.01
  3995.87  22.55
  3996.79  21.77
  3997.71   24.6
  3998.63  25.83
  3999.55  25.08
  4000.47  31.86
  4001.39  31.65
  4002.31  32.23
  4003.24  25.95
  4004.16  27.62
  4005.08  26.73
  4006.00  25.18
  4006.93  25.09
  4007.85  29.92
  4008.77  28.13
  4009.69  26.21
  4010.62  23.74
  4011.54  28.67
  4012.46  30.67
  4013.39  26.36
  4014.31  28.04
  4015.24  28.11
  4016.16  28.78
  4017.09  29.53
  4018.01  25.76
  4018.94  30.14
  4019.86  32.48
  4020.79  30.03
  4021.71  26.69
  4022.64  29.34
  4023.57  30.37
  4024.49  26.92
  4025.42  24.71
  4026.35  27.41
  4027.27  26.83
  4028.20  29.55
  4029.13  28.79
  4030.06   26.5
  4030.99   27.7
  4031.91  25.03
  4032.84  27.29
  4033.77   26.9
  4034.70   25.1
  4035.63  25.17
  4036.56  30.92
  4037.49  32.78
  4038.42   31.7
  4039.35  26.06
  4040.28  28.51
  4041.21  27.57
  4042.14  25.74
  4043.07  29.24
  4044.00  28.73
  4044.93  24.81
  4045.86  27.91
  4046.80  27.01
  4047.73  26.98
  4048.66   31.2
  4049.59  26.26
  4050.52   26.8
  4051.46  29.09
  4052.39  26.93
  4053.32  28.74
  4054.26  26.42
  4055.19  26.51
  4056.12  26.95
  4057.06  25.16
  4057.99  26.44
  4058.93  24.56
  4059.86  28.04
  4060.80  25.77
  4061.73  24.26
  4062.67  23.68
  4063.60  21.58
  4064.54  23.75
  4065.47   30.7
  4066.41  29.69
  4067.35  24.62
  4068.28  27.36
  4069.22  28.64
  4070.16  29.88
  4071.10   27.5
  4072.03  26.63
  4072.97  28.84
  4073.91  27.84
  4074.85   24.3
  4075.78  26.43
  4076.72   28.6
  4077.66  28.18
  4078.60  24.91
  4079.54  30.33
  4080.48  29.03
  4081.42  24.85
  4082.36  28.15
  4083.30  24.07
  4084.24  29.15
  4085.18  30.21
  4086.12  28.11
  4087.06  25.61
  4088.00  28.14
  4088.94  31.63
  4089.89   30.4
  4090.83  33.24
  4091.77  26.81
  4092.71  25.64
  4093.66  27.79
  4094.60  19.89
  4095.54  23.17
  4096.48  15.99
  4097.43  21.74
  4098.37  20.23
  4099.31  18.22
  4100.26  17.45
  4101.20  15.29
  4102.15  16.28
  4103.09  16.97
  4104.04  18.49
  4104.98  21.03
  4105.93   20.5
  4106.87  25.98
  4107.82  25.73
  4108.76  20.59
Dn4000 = 1.31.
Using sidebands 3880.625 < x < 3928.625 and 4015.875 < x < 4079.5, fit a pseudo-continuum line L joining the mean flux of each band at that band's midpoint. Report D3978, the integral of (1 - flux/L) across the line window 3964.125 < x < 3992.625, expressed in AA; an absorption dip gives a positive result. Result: 5.8 AA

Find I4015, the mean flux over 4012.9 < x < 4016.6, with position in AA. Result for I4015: 27.8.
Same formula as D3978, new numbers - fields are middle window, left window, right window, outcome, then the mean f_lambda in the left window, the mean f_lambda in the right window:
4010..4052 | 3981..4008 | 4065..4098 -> -2.0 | 26.4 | 27.1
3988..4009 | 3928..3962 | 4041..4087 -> -2.5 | 21.5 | 27.1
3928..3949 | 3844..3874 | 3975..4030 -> 4.3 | 24.5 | 26.6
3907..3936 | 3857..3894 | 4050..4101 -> 1.8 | 22.1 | 26.2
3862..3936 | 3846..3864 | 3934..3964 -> 4.8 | 24.4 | 22.5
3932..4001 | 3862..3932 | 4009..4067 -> 9.3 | 22.5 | 27.5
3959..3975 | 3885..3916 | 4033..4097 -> 5.4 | 21.5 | 27.1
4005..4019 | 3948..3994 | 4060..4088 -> -2.4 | 21.2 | 27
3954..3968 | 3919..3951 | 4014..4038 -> 1.8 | 21.5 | 28.1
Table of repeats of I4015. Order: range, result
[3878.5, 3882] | 24.8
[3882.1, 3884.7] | 19.9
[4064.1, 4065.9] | 27.3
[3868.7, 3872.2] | 25.1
